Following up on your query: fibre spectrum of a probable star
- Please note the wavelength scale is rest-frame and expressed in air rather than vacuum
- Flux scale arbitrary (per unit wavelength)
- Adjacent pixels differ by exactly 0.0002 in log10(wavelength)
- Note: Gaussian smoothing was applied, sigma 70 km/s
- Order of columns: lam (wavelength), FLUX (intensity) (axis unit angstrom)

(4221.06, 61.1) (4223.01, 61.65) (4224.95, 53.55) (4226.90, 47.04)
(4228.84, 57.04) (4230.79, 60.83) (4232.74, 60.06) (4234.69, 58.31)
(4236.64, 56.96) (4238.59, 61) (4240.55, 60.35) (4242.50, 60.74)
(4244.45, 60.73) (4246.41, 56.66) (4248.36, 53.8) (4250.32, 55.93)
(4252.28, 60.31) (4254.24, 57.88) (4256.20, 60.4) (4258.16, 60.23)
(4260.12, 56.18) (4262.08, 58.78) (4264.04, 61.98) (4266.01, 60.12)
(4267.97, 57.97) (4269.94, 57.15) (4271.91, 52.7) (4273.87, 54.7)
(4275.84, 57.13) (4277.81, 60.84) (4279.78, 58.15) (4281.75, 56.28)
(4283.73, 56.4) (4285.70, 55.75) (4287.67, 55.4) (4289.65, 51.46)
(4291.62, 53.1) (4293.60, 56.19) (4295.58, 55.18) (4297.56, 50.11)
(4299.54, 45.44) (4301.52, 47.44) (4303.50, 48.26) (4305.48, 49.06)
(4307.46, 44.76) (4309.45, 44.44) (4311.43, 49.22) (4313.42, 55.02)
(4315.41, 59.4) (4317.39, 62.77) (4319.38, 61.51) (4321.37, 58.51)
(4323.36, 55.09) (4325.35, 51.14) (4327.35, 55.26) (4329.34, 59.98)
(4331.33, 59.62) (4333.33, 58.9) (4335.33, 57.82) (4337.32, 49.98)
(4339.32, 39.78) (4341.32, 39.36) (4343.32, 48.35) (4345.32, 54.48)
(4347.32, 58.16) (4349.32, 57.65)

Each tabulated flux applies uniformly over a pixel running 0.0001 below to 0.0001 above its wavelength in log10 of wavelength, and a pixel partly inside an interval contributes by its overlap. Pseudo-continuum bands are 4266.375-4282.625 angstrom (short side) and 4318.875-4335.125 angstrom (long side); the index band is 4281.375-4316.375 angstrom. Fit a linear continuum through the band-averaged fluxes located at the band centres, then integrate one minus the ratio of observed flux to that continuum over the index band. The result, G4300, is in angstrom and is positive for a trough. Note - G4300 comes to 3.3 angstrom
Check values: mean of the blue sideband 57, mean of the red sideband 57.4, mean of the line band 51.7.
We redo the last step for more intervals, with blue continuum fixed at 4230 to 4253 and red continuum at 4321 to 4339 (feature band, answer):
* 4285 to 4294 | 0.44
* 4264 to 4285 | 0.08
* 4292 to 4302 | 0.98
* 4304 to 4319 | 1.03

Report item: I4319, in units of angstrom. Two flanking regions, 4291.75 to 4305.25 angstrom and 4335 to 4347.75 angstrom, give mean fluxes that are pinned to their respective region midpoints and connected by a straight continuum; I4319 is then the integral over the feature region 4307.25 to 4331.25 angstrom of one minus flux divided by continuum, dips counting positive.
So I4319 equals -2.7 angstrom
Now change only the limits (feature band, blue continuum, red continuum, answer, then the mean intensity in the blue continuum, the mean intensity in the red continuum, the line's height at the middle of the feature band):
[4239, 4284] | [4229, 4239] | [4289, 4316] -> -2.0 angstrom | 59.1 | 50.5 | 55.7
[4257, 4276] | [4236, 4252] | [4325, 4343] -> -0.3 angstrom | 58.4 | 52.3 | 56.9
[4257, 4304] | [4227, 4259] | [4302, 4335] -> 1.0 angstrom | 58.5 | 54.5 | 56.5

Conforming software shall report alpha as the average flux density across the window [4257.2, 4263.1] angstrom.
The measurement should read 58.5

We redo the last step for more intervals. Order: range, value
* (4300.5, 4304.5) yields 47.9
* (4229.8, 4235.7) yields 59.7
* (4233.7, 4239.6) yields 58.7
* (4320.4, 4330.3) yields 56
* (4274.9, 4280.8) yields 58.7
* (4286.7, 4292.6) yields 53.3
